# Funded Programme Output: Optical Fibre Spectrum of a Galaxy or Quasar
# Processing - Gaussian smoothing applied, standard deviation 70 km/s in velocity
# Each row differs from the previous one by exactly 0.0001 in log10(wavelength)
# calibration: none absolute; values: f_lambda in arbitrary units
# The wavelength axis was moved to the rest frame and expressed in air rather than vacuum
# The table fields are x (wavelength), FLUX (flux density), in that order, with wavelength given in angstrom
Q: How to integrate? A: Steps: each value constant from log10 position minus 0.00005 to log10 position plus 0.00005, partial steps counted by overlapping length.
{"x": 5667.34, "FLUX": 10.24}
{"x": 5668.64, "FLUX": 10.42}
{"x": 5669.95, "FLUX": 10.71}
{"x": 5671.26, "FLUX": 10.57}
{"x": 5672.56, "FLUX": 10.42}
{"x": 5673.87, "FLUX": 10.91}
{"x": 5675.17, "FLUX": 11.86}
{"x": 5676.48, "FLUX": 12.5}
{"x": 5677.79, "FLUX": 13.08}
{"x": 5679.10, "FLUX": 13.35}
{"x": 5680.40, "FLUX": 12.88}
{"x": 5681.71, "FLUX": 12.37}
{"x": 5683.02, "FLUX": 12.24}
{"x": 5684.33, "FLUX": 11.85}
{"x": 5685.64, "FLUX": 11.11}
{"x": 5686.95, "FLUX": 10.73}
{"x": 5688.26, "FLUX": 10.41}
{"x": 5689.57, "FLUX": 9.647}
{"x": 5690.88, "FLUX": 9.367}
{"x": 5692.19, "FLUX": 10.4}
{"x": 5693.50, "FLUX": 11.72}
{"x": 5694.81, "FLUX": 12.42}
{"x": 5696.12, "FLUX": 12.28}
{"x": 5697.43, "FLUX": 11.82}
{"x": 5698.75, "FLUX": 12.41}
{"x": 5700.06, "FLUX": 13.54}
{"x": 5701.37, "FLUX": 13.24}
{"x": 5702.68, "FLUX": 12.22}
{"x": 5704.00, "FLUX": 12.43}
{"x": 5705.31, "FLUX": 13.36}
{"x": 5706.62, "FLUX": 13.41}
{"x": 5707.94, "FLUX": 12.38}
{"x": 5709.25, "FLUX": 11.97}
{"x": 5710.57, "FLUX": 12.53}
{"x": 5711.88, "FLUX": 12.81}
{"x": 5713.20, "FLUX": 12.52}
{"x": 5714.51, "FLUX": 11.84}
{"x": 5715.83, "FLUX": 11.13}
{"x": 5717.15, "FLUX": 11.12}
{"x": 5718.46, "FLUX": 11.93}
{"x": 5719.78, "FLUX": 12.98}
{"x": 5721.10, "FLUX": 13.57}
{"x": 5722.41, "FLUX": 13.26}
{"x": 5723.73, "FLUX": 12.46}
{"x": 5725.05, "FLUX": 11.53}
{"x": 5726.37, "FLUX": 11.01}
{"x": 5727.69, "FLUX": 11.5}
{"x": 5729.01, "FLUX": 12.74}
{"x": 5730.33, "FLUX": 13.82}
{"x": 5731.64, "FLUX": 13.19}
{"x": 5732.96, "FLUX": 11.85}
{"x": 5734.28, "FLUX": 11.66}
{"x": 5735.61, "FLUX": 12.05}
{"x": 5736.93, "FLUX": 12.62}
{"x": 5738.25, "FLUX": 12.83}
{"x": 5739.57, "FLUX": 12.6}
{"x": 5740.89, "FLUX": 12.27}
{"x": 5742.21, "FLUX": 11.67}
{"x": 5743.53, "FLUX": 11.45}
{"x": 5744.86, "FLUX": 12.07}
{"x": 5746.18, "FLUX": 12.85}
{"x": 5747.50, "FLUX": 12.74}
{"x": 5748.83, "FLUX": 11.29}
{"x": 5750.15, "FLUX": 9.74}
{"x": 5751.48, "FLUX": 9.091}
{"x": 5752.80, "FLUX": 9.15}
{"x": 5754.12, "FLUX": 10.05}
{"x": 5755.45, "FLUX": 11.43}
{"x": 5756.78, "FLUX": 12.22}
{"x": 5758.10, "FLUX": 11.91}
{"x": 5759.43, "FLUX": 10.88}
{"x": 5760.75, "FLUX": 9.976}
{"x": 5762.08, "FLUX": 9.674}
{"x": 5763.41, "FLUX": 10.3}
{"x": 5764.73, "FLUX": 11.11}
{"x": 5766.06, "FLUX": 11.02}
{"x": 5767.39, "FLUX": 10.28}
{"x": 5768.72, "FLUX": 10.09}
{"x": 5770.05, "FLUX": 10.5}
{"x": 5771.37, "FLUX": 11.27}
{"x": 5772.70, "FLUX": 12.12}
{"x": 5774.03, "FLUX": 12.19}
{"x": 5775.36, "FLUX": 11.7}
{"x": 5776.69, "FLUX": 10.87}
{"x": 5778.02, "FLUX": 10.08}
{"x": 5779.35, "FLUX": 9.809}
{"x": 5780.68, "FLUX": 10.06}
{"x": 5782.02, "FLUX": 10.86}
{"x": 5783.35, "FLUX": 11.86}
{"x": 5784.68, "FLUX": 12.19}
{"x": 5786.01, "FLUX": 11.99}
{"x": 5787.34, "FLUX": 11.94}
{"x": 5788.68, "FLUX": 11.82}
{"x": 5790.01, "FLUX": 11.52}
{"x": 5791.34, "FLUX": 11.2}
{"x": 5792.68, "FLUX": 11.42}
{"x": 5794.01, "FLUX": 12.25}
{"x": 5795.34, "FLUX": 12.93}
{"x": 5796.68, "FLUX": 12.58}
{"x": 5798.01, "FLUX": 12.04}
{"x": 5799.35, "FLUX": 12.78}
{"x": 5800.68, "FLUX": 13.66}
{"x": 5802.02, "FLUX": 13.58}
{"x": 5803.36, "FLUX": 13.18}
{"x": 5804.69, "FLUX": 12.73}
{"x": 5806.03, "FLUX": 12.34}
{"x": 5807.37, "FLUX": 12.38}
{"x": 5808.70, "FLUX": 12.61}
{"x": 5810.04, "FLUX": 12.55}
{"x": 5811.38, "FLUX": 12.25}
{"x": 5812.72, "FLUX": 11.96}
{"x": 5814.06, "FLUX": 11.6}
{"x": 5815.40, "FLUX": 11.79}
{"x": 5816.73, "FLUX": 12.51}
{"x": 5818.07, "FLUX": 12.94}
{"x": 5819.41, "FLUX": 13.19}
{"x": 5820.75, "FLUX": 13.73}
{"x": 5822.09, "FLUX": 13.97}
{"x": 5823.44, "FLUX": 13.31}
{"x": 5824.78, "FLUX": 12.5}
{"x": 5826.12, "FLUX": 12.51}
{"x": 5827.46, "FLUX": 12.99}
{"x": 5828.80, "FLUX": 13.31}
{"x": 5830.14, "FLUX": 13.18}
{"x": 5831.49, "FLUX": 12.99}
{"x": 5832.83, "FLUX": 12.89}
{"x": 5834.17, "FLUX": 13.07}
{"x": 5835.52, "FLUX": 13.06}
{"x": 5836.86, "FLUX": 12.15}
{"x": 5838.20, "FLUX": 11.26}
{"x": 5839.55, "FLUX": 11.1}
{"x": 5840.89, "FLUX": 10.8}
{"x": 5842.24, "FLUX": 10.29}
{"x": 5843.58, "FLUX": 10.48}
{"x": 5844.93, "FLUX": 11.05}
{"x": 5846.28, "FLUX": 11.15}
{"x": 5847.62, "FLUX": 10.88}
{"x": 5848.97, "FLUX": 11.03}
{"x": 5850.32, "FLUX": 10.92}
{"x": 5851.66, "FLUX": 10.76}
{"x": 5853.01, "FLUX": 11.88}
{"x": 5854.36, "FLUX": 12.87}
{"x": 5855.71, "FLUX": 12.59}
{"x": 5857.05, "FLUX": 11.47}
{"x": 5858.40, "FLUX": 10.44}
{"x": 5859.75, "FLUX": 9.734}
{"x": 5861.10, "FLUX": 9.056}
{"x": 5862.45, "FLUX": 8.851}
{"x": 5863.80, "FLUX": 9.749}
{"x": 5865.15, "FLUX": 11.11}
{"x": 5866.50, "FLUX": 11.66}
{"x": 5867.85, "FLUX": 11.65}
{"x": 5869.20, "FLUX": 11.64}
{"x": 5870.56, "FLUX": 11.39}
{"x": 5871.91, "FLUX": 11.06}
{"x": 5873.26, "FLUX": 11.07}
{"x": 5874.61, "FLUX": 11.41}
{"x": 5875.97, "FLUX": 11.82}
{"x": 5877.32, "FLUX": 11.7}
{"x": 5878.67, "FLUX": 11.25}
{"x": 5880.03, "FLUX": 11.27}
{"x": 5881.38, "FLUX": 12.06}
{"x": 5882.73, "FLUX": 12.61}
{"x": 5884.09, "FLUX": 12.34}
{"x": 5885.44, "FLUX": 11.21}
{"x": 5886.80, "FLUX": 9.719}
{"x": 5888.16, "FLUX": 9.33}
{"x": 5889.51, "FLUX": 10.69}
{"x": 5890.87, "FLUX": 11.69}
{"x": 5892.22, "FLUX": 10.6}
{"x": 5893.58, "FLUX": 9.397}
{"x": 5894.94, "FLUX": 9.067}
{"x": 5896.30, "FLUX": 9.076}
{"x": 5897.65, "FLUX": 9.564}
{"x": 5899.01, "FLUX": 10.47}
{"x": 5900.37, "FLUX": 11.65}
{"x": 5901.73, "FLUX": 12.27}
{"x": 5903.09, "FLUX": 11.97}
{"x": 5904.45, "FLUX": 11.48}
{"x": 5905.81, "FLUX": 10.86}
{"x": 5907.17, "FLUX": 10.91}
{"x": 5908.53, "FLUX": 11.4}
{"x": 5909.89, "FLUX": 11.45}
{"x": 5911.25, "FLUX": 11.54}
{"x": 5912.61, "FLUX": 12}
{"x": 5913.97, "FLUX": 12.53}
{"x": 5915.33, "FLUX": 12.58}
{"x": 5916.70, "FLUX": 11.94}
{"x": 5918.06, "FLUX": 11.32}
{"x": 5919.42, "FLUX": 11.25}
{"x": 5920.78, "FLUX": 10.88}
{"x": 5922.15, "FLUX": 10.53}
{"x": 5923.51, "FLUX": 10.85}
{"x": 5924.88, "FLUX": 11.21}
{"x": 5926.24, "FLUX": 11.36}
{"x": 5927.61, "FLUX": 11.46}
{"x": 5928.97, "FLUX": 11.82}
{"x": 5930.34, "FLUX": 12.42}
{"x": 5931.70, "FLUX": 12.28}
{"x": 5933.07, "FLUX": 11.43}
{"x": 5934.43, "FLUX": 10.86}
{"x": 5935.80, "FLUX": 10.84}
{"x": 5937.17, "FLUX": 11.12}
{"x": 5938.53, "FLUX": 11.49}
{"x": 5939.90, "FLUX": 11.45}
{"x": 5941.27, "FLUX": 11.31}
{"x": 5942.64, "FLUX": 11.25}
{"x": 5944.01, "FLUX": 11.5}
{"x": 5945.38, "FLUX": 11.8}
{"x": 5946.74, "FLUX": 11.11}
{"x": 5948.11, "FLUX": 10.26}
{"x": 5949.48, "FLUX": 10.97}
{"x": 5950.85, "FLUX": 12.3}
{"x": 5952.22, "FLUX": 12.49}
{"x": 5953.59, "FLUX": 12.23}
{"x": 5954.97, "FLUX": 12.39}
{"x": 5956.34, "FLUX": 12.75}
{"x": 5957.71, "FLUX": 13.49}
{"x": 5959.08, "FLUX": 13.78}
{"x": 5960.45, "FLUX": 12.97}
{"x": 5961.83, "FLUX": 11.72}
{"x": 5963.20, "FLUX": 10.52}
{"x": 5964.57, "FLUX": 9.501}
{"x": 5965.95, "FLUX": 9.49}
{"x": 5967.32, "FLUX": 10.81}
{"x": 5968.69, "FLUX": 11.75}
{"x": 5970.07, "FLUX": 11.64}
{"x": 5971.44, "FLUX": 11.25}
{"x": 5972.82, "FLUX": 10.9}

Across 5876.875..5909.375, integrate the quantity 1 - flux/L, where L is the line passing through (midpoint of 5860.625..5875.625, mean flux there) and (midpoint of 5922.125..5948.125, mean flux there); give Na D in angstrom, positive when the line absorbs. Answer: 0.3 angstrom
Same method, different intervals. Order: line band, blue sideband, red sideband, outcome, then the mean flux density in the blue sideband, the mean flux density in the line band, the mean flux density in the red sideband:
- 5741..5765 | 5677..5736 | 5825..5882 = 1.9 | 12.1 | 11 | 11.5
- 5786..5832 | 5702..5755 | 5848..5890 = -4.3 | 12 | 12.6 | 11.1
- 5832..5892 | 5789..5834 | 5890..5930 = 3.3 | 12.6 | 11.2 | 11.2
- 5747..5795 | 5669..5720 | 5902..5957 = 3.1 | 11.9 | 11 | 11.5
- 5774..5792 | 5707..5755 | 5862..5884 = 0.7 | 12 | 11.3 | 11.3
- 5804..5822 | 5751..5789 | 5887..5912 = -2.8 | 10.9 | 12.6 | 10.7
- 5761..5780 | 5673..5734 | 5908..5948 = 1.8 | 12.1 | 10.8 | 11.5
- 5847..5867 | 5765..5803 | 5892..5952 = 1.0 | 11.6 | 10.9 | 11.2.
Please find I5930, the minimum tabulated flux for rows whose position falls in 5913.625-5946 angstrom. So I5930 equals 10.53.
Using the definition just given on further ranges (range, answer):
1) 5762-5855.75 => 9.674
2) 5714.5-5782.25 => 9.091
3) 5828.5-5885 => 8.851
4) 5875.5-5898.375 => 9.067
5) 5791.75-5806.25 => 11.42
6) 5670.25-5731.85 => 9.367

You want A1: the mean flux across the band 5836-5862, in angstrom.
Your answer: 11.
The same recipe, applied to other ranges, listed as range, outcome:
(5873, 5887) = 11.6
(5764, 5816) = 11.8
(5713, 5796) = 11.6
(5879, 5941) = 11.2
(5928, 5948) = 11.4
